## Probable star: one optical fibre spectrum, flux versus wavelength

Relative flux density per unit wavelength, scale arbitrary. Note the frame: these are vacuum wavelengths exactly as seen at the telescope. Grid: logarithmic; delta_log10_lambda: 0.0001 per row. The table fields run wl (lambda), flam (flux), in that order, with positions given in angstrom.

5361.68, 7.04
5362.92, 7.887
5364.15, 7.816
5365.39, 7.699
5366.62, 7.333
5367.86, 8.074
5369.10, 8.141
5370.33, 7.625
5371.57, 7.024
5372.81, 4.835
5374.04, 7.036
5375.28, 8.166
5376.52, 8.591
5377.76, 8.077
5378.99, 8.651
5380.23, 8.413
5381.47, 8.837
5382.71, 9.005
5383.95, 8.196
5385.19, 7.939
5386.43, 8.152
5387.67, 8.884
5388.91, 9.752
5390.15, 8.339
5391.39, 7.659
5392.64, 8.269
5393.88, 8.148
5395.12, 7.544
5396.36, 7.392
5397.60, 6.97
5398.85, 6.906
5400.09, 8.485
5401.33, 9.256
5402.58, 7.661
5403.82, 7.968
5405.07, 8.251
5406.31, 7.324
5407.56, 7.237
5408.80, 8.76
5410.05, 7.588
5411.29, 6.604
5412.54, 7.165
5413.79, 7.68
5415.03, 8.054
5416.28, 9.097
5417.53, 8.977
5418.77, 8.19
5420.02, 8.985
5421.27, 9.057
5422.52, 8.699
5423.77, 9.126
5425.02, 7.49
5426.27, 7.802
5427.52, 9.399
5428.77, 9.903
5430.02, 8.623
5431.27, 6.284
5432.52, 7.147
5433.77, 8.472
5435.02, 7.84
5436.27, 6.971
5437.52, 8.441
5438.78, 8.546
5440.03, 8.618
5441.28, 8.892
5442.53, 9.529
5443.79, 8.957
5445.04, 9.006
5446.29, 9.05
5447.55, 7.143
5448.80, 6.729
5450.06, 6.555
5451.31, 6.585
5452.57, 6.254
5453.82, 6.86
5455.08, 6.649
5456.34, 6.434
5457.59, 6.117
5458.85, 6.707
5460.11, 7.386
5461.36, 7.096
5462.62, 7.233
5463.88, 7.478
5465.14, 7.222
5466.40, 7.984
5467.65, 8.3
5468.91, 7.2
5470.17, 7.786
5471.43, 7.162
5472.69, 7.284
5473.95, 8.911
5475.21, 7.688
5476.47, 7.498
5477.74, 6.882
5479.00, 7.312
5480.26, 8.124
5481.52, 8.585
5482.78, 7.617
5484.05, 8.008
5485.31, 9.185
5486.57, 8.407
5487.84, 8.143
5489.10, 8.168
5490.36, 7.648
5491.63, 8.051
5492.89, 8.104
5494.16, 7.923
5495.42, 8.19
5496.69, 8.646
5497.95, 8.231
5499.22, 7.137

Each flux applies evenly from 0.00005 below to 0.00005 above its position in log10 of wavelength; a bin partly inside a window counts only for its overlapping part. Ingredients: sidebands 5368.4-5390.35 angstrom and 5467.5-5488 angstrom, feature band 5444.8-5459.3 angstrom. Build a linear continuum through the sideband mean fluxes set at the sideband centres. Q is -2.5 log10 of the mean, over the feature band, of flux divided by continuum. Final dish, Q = 0.142 mag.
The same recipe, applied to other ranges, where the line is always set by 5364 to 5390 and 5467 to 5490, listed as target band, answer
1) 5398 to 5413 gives 0.03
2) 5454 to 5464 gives 0.16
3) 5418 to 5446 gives -0.07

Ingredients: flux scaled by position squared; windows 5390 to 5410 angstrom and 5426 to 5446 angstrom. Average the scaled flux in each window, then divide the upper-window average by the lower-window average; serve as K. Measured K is 1.09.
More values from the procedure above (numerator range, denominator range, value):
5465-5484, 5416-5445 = 0.93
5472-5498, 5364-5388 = 1.06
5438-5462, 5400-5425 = 0.93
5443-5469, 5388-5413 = 0.95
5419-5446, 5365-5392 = 1.08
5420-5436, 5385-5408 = 1.05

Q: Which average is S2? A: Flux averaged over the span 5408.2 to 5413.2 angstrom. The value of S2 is 7.52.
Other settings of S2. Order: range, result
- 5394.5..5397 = 7.48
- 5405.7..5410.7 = 7.72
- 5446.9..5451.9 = 6.76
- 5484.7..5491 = 8.31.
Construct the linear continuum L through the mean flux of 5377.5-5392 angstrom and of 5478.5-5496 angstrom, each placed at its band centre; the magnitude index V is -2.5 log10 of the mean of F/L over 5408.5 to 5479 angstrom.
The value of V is 0.06 mag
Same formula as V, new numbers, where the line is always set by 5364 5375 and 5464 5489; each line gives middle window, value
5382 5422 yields -0.09 mag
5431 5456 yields -0.01 mag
